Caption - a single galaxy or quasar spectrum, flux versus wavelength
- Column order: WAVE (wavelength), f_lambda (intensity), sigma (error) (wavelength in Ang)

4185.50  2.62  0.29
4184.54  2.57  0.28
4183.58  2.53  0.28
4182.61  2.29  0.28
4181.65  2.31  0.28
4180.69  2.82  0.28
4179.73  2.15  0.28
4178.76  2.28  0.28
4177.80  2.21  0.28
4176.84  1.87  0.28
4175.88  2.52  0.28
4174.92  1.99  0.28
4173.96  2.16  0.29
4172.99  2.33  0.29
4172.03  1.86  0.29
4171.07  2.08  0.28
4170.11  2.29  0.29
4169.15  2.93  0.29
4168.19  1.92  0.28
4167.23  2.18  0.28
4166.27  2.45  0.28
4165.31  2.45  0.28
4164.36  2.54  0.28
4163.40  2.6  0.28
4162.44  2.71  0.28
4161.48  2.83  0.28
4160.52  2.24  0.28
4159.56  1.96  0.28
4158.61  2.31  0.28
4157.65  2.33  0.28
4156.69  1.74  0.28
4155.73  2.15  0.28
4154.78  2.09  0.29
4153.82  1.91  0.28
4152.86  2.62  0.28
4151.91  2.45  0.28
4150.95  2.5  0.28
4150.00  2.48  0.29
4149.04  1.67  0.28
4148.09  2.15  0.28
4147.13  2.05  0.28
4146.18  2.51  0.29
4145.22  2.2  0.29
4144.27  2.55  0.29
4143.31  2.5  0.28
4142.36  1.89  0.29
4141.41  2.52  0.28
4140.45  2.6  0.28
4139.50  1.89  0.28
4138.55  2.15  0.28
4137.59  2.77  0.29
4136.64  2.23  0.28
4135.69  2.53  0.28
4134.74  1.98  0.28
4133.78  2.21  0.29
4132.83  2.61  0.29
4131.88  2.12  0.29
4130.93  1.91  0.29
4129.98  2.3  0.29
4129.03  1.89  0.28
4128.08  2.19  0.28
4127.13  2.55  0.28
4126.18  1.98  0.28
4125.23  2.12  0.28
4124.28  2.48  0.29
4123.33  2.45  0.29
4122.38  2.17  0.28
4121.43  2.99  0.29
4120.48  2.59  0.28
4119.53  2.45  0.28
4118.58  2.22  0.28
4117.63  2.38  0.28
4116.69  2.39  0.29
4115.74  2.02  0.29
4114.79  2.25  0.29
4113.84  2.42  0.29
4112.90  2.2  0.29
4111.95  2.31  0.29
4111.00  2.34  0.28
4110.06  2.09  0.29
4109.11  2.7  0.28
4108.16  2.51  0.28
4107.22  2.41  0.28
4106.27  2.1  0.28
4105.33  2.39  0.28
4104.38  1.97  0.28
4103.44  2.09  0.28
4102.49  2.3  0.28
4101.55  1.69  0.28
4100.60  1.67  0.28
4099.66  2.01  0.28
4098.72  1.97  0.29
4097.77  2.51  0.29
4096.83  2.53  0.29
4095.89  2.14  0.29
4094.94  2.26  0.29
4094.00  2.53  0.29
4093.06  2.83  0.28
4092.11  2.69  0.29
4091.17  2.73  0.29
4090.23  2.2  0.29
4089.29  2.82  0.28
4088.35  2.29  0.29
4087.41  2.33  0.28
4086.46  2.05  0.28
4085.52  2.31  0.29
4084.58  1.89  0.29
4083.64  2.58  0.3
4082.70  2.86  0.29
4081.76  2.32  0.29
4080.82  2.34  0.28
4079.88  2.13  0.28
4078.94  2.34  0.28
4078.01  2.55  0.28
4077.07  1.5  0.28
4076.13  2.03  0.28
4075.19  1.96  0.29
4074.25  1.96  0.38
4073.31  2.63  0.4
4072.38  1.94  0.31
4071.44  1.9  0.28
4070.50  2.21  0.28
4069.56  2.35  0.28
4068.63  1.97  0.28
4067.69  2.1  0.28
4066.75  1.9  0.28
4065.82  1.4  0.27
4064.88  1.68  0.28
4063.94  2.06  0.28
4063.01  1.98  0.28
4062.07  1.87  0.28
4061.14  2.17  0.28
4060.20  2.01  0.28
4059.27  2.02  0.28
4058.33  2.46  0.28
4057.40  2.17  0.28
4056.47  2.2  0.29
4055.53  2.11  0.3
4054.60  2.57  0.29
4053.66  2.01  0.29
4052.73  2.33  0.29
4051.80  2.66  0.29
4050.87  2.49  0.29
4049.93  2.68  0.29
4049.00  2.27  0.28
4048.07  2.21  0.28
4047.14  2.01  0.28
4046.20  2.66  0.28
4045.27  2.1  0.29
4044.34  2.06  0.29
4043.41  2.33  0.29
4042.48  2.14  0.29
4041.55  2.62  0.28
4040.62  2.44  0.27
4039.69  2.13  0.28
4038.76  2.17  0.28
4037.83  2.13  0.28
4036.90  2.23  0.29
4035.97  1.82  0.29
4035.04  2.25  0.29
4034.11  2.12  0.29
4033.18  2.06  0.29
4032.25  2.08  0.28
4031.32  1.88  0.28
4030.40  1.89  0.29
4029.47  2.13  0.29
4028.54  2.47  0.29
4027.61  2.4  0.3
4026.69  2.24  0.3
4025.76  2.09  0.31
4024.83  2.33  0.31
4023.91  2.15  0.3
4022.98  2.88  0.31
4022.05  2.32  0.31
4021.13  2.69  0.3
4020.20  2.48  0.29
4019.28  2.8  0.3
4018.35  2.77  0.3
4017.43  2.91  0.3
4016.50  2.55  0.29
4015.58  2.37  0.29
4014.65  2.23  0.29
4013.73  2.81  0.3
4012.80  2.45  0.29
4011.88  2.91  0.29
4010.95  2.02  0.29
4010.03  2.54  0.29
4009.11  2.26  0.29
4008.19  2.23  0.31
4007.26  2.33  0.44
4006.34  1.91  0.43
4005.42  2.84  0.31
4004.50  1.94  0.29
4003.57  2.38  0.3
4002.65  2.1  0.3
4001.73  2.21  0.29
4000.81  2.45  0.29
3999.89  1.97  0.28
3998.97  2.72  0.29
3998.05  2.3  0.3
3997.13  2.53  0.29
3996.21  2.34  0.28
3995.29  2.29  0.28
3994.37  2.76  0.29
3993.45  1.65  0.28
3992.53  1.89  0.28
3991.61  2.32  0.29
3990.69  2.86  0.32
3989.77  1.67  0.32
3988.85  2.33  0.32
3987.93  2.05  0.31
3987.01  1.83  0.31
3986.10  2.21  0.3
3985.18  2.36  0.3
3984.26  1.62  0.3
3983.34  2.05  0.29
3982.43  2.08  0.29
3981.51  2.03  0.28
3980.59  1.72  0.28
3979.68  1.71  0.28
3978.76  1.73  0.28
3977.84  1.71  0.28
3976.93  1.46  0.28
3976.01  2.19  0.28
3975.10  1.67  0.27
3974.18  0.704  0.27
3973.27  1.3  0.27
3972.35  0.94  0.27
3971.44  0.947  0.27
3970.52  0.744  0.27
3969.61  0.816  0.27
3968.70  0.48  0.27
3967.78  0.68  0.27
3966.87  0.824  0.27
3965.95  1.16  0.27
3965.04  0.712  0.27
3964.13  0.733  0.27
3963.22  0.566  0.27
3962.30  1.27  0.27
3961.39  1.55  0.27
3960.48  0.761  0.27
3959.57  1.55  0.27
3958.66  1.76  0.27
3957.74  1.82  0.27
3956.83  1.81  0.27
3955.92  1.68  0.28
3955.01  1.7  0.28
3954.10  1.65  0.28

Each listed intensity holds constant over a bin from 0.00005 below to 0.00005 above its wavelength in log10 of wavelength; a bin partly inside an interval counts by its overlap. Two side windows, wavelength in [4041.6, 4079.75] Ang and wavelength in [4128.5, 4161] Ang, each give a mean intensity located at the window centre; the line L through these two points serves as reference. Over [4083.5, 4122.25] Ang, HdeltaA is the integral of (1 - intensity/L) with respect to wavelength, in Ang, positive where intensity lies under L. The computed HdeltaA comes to -2.1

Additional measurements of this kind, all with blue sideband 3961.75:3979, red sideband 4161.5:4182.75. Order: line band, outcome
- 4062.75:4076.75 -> -2.5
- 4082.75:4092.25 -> -3.1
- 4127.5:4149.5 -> -1.2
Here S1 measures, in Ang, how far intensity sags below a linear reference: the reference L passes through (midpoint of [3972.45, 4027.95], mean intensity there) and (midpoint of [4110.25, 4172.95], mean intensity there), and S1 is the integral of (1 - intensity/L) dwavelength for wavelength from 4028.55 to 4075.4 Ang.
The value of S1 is 1.7 Ang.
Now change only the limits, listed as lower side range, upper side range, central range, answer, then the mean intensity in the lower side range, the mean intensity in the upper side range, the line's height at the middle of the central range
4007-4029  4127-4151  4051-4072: 2.6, 2.47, 2.26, 2.39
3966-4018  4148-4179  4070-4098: -2.3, 1.98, 2.27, 2.13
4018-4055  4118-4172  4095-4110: 0.7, 2.3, 2.3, 2.3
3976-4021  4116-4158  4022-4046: 0.5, 2.25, 2.28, 2.26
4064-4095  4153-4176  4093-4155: -0.7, 2.23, 2.27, 2.25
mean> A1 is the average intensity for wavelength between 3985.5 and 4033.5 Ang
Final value 2.32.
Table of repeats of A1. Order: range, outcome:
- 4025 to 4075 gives 2.16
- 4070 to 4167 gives 2.29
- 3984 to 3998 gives 2.19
